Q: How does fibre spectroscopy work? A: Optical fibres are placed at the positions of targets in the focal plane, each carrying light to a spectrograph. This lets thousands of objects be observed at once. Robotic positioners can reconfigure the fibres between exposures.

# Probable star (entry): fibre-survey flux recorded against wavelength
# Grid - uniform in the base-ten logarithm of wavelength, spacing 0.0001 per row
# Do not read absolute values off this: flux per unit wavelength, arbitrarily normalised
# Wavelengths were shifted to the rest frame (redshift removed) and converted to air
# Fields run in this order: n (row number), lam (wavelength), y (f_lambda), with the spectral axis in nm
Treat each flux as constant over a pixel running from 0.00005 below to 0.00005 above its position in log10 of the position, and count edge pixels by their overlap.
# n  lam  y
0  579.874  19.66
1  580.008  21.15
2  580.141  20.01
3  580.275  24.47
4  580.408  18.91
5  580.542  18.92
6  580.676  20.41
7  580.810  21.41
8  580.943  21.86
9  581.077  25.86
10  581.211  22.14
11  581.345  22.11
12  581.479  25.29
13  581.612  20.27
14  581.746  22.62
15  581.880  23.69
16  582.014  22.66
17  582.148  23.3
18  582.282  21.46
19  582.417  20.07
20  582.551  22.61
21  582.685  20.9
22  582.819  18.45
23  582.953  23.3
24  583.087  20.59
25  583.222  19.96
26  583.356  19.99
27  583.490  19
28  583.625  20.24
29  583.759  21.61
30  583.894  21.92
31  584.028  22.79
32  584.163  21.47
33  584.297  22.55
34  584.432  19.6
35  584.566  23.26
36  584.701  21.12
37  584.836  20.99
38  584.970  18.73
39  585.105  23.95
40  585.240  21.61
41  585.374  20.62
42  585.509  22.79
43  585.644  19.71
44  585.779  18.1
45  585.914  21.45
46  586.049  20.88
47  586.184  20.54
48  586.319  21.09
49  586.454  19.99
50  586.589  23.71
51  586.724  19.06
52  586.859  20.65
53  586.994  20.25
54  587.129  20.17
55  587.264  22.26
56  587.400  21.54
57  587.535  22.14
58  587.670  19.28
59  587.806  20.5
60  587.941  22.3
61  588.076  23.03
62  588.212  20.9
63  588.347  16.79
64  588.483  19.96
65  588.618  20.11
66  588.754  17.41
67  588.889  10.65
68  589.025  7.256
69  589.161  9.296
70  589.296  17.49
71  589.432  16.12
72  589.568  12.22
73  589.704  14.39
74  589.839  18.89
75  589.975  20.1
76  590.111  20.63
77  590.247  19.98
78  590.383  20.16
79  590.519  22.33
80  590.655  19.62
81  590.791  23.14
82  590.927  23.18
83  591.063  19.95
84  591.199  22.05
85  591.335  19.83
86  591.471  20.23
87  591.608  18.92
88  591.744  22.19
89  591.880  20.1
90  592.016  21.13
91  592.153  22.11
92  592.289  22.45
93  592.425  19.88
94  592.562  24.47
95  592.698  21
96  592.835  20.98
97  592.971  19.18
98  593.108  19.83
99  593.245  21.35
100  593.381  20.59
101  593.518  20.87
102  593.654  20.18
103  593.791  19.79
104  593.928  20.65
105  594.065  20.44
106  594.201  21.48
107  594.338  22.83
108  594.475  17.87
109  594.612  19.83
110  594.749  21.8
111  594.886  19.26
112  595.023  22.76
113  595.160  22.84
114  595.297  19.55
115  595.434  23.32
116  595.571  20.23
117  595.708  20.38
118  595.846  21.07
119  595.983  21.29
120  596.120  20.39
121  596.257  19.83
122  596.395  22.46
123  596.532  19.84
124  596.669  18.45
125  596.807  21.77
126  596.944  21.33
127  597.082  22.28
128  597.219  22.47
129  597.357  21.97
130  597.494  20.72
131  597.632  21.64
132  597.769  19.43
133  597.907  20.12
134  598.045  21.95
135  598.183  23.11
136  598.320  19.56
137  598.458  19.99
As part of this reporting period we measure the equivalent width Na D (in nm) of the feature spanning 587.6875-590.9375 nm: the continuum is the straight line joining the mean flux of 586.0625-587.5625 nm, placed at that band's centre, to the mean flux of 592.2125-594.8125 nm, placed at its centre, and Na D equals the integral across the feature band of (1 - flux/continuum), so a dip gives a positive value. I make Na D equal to 0.44 nm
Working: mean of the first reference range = 21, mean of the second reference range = 20.8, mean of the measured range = 18.1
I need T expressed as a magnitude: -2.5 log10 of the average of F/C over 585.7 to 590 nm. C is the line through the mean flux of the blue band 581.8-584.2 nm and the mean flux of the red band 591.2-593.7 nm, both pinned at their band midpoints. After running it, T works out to 0.13 mag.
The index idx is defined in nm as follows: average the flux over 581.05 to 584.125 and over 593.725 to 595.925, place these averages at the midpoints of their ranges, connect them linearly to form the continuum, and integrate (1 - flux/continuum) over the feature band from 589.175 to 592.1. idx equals 0.233 nm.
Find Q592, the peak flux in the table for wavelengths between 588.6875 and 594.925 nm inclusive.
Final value 24.47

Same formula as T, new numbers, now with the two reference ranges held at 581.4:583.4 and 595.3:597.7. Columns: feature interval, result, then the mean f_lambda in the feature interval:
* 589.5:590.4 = 0.19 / 17.9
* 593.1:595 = 0.03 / 20.6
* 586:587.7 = 0.03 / 20.9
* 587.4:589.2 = 0.19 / 17.9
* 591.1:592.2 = 0.03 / 20.8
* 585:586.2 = 0.03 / 21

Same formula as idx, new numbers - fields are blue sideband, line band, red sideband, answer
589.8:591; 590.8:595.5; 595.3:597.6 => 0.00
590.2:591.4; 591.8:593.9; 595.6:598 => 0.01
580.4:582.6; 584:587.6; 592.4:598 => 0.09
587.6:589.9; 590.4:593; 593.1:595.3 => -0.31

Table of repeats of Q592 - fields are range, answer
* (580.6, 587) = 25.86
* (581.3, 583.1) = 25.29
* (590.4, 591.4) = 23.18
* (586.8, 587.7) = 22.26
